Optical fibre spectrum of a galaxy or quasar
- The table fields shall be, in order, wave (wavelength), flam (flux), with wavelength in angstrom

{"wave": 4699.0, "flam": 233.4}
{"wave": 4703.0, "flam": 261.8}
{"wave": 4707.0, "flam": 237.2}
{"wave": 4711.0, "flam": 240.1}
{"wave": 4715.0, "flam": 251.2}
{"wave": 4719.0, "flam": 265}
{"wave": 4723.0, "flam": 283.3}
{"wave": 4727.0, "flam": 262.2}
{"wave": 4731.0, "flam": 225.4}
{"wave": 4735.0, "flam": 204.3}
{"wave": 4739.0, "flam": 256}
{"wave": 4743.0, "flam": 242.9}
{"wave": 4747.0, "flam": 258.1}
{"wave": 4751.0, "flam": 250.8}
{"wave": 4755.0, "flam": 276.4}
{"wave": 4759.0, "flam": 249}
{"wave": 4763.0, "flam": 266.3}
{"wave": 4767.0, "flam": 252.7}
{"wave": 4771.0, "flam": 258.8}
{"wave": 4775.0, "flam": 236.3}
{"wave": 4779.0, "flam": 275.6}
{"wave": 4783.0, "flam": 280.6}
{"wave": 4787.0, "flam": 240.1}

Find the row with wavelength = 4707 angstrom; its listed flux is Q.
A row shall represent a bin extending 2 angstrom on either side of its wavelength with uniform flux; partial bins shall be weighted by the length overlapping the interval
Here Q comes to 237.2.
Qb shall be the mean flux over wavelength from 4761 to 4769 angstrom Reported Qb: 260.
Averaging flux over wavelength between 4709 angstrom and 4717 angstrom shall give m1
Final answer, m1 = 246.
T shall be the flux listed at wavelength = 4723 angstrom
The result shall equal 283.3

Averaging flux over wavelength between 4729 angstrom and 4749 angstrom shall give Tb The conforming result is 237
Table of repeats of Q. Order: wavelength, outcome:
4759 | 249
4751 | 250.8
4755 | 276.4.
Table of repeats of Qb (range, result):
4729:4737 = 215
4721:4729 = 273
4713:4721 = 258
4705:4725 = 255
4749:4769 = 259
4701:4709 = 250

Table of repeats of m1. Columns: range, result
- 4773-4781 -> 256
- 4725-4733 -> 244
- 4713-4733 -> 257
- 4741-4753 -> 251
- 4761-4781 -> 258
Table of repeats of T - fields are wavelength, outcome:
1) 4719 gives 265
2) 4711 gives 240.1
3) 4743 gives 242.9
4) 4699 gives 233.4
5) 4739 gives 256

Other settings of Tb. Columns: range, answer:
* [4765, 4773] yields 256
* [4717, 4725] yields 274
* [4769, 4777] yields 248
